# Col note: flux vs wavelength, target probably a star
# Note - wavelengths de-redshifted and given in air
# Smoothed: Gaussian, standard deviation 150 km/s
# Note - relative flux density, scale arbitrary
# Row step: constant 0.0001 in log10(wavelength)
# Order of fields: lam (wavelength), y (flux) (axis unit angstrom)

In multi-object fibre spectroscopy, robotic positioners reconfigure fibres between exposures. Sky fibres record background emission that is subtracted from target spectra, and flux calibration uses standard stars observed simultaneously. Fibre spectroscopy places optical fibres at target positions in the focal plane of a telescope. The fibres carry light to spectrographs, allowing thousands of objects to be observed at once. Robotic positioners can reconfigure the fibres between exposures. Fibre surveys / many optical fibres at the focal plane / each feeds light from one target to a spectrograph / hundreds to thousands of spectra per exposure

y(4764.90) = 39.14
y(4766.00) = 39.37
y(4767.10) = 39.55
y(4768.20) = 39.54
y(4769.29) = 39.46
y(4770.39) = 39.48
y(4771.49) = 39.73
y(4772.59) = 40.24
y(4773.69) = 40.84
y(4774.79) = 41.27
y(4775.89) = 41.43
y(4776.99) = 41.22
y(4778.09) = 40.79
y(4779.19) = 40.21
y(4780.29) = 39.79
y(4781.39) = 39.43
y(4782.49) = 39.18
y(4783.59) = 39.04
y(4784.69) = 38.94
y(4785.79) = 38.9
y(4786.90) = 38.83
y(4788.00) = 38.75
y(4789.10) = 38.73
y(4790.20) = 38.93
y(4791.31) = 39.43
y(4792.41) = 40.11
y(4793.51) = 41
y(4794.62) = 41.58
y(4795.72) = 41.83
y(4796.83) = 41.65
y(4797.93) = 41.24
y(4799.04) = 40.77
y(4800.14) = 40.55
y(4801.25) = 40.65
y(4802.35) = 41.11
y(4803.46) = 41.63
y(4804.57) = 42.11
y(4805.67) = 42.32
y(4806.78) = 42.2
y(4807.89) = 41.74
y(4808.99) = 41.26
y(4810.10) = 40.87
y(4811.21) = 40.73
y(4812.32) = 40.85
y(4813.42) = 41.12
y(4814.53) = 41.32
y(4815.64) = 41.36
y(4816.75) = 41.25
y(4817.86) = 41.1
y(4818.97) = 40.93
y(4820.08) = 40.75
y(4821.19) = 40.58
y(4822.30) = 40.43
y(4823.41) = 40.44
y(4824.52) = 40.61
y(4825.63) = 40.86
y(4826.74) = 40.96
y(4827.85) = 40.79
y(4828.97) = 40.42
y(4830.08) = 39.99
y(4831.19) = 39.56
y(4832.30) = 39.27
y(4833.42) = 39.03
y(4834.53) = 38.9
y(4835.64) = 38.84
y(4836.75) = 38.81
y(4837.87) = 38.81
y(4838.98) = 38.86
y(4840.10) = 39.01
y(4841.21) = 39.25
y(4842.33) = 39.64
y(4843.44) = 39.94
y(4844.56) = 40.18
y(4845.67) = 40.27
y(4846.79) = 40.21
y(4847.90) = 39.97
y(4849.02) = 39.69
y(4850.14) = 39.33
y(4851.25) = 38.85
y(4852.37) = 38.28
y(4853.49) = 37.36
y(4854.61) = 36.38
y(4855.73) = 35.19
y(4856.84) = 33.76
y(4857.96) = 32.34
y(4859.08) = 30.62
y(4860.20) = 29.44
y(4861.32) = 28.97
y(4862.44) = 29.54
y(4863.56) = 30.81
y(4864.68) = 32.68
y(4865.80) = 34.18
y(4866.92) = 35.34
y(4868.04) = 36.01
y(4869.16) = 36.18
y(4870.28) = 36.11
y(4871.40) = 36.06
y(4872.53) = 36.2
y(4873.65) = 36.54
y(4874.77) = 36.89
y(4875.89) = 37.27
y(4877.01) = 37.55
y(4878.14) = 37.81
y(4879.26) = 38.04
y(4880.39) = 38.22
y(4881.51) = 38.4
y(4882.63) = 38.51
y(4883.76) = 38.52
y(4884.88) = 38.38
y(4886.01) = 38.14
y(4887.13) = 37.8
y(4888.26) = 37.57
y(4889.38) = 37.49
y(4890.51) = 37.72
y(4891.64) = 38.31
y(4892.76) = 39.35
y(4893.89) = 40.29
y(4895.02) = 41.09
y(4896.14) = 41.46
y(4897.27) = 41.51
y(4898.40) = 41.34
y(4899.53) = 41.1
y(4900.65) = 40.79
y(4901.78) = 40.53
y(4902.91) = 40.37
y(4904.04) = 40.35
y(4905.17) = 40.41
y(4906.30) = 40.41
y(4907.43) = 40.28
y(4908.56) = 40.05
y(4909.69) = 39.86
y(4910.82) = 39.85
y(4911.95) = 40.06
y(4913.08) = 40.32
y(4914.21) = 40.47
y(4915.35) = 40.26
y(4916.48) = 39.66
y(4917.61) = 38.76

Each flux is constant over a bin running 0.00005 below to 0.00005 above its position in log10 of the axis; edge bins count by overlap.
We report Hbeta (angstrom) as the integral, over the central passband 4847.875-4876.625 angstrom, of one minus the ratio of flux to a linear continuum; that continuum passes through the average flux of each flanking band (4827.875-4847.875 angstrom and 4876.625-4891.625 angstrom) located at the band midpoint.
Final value 2.7 angstrom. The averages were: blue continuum 39.5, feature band 35.1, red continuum 38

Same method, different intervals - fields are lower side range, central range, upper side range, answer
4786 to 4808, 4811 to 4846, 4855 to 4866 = -3.8 angstrom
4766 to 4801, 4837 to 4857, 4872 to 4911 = 0.4 angstrom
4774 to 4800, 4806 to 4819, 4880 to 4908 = -0.4 angstrom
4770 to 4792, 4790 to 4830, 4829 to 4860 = -2.0 angstrom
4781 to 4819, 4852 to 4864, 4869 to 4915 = 2.0 angstrom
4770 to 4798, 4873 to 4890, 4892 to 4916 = 1.1 angstrom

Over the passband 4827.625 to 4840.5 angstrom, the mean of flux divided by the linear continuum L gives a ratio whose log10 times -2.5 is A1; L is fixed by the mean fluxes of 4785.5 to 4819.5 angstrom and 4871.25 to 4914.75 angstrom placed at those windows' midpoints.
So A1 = 0.03 mag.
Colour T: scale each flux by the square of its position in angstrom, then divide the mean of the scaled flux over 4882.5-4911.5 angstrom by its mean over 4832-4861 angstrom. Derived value 1.08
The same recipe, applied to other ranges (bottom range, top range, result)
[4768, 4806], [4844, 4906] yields 0.96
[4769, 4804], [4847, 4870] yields 0.89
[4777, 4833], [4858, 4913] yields 0.96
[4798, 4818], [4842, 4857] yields 0.95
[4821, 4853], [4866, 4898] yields 0.97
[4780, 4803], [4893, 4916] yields 1.06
